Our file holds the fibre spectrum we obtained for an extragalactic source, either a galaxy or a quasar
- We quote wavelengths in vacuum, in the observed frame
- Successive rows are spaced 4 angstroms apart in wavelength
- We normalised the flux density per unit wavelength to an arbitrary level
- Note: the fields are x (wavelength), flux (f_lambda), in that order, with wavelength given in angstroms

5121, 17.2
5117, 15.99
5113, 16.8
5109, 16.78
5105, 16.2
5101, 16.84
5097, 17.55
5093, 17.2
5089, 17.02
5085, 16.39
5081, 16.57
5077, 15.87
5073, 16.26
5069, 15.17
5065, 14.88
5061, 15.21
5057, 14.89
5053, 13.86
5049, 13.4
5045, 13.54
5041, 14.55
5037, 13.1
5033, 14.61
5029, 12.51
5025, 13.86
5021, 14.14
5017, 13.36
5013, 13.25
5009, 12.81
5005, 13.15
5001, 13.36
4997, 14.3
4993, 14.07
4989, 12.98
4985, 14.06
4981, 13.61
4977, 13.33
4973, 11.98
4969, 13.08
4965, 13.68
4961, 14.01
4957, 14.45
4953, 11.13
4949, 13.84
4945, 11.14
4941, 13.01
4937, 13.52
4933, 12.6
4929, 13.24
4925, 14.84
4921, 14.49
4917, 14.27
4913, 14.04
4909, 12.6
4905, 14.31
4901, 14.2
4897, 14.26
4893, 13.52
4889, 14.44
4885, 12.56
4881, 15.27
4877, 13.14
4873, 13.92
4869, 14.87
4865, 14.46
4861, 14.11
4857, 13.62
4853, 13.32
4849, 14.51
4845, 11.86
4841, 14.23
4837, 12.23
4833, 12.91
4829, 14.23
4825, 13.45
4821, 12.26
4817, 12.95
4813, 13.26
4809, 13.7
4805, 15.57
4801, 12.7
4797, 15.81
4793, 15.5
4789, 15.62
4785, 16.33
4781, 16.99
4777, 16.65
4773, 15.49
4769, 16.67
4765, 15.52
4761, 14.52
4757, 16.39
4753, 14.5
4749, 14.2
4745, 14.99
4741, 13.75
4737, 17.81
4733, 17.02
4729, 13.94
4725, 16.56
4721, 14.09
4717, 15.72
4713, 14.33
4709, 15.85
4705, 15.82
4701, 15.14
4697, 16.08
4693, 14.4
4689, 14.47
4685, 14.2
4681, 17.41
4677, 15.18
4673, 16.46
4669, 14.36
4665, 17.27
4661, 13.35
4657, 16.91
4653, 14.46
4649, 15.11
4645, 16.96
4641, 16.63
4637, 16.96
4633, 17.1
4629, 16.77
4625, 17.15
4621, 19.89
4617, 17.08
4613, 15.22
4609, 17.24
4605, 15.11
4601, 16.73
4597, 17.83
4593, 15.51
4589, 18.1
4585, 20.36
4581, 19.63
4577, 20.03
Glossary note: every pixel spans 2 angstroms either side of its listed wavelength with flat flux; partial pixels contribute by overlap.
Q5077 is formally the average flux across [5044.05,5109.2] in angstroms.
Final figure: 15.7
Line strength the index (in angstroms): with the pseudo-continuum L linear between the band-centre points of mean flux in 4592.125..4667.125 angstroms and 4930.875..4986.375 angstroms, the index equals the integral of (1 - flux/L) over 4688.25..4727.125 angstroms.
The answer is 1.0 angstroms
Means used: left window 16.5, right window 13.1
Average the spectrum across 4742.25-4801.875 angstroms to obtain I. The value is 15.5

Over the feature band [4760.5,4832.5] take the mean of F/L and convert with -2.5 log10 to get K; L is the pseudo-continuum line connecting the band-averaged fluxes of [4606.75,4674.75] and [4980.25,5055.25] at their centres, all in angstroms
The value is 0.03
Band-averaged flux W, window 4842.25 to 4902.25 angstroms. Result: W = 13.9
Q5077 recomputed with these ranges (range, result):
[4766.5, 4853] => 14.4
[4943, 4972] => 13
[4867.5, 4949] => 13.7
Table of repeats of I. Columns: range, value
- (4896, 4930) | 14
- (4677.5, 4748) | 15.4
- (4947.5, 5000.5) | 13.4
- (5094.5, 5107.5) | 16.9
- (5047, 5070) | 14.5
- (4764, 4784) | 16.3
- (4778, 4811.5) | 15.3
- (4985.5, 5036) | 13.5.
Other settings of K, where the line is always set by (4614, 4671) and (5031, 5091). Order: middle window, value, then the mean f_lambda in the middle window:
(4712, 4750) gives 0.057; 15.3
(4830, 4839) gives 0.231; 12.8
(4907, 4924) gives 0.118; 13.9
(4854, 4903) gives 0.118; 14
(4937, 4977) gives 0.184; 13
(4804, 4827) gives 0.178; 13.4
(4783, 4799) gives 0.007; 15.8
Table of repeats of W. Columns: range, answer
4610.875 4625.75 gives 17.3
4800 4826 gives 13.4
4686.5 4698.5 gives 14.9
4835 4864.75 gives 13.5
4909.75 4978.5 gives 13.3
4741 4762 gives 14.8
